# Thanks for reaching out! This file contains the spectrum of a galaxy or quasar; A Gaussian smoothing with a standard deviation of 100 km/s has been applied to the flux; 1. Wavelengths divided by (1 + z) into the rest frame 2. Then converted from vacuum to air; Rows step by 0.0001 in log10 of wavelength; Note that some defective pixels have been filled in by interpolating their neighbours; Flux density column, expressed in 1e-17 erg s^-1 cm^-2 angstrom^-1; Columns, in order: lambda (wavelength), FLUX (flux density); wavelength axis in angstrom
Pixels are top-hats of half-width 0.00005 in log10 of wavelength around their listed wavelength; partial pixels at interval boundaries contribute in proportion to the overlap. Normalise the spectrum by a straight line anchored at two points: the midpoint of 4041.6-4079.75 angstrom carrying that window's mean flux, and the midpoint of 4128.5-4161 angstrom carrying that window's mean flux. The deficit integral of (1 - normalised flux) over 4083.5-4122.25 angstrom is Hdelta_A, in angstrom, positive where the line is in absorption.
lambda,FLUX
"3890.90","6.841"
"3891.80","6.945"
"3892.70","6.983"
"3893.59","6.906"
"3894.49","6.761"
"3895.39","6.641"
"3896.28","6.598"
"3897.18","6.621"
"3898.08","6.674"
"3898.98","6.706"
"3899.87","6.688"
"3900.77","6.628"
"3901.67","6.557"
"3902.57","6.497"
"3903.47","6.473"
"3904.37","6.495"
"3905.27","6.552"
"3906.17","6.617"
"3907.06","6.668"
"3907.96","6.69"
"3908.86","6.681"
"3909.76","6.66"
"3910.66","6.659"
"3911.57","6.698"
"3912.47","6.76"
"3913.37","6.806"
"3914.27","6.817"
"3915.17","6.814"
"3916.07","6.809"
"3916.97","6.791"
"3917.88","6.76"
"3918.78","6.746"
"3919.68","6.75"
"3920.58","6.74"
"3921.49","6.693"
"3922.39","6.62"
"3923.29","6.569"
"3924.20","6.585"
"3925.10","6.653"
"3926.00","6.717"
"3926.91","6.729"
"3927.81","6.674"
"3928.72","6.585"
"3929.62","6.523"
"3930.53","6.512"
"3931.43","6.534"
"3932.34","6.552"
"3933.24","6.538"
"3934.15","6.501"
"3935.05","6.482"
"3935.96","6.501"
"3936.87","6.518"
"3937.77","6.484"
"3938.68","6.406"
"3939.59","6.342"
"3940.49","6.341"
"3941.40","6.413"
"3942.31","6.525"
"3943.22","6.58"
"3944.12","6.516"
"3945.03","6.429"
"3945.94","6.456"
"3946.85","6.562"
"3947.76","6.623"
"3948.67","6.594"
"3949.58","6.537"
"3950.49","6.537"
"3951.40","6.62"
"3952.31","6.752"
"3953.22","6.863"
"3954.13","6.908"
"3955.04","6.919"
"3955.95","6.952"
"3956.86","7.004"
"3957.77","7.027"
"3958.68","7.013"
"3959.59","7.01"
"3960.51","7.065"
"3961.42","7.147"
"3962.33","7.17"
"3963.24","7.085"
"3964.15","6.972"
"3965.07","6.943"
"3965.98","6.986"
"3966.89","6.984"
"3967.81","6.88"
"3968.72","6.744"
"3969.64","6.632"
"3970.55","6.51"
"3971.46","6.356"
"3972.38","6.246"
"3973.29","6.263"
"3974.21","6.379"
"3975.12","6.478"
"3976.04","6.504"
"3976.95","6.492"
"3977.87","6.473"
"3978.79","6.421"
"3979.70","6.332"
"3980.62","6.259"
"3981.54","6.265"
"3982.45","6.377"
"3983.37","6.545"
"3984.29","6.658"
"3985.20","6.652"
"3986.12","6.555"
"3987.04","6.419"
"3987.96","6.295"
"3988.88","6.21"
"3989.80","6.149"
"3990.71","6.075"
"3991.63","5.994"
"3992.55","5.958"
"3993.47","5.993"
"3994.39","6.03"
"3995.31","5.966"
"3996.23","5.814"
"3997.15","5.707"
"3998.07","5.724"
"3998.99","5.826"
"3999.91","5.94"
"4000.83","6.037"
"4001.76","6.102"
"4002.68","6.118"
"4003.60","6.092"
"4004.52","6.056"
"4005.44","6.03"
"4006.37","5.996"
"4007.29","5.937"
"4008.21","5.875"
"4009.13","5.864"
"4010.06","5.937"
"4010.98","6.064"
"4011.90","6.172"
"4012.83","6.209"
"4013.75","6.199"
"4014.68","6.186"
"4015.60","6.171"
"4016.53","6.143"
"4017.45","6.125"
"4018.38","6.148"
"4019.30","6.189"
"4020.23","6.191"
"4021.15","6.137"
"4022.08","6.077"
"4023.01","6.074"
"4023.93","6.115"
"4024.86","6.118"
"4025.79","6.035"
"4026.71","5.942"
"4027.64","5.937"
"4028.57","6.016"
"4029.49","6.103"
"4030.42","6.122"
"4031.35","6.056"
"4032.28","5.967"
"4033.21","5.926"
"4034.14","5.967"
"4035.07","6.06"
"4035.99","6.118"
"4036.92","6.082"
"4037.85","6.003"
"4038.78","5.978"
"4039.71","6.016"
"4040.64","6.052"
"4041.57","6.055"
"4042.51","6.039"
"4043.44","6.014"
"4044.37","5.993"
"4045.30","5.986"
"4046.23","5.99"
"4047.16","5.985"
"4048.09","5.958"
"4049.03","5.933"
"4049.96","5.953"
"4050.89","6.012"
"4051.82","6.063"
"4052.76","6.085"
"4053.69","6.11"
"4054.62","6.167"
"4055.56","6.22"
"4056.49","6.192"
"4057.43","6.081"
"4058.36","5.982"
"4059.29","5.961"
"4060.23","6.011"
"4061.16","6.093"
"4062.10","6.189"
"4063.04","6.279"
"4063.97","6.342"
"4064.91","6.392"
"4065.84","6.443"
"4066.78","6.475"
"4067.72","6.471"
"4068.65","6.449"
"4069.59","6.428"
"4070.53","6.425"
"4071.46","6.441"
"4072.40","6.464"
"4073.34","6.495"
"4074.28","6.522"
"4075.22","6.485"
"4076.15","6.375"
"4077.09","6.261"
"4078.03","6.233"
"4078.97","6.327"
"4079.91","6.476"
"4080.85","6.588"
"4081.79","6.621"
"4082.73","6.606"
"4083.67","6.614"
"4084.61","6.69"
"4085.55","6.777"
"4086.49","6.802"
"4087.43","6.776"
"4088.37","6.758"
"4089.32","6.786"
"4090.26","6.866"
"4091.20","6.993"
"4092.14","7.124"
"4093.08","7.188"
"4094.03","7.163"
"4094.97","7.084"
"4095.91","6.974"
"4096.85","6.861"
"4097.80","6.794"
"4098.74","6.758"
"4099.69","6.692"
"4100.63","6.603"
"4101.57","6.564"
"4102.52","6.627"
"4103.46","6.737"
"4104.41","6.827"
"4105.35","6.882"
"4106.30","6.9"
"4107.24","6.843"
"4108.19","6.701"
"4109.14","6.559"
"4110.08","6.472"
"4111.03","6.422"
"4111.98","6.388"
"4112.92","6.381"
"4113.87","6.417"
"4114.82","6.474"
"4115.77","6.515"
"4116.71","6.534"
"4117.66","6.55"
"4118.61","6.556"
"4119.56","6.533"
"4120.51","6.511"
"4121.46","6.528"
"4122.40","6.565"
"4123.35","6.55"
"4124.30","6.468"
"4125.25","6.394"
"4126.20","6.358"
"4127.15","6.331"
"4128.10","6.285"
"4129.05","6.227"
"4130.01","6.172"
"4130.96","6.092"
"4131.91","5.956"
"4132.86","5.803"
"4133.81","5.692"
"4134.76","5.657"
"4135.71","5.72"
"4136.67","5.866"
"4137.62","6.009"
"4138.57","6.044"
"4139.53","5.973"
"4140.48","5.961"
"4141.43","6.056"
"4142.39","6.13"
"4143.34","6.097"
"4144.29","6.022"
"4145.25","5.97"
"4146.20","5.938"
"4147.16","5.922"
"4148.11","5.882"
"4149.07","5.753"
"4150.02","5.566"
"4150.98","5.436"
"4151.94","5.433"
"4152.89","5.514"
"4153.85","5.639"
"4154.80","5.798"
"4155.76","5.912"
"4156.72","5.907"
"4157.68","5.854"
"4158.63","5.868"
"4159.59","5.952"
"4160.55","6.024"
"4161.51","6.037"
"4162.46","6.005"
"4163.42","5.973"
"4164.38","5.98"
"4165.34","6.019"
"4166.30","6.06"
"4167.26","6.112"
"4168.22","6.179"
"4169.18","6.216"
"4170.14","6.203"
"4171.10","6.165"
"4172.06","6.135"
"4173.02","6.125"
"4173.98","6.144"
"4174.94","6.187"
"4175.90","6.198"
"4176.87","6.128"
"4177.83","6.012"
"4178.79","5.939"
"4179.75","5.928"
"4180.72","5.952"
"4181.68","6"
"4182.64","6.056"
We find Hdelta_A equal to -4.3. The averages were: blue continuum 6.21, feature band 6.71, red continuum 5.88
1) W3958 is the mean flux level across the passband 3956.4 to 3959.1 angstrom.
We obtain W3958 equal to 7.02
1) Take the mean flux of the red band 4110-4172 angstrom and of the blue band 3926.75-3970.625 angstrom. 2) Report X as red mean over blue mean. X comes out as 0.9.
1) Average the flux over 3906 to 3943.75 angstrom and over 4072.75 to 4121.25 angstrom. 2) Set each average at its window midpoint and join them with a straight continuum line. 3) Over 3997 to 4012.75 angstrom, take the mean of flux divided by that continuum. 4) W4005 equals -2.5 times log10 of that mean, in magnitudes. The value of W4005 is 0.11 mag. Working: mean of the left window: 6.62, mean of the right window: 6.66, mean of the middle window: 5.98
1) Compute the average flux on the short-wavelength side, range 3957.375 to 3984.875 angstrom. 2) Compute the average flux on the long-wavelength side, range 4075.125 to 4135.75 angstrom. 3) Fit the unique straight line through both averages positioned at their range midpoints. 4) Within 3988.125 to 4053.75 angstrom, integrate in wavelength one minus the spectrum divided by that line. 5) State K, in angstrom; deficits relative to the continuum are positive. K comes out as 5.9 angstrom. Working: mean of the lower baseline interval 6.67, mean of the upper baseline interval 6.55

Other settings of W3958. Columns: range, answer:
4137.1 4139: 6.04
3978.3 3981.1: 6.33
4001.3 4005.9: 6.09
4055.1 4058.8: 6.12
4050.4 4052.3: 6.03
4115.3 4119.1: 6.54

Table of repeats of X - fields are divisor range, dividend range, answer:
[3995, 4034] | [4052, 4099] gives 1.08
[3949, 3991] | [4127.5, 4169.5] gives 0.89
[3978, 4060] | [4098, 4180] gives 1.02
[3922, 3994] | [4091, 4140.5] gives 0.98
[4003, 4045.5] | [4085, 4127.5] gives 1.10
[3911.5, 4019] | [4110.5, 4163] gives 0.94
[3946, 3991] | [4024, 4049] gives 0.91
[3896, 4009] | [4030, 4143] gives 0.98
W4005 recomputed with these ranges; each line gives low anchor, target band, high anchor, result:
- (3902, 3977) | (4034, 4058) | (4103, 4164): 0.06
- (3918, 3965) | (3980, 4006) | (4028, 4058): 0.04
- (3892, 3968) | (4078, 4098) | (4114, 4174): -0.09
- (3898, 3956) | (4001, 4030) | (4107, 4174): 0.06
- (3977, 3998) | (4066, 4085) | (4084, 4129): 0.01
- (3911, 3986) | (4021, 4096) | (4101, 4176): 0.01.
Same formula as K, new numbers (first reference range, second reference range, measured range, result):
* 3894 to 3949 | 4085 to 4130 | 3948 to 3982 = -0.5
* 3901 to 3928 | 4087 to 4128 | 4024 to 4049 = 2.4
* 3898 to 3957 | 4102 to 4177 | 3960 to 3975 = -0.5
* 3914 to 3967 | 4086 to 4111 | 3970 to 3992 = 1.2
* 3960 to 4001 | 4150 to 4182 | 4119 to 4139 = -0.4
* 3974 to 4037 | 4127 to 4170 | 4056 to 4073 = -0.7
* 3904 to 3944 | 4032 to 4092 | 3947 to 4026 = 1.2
